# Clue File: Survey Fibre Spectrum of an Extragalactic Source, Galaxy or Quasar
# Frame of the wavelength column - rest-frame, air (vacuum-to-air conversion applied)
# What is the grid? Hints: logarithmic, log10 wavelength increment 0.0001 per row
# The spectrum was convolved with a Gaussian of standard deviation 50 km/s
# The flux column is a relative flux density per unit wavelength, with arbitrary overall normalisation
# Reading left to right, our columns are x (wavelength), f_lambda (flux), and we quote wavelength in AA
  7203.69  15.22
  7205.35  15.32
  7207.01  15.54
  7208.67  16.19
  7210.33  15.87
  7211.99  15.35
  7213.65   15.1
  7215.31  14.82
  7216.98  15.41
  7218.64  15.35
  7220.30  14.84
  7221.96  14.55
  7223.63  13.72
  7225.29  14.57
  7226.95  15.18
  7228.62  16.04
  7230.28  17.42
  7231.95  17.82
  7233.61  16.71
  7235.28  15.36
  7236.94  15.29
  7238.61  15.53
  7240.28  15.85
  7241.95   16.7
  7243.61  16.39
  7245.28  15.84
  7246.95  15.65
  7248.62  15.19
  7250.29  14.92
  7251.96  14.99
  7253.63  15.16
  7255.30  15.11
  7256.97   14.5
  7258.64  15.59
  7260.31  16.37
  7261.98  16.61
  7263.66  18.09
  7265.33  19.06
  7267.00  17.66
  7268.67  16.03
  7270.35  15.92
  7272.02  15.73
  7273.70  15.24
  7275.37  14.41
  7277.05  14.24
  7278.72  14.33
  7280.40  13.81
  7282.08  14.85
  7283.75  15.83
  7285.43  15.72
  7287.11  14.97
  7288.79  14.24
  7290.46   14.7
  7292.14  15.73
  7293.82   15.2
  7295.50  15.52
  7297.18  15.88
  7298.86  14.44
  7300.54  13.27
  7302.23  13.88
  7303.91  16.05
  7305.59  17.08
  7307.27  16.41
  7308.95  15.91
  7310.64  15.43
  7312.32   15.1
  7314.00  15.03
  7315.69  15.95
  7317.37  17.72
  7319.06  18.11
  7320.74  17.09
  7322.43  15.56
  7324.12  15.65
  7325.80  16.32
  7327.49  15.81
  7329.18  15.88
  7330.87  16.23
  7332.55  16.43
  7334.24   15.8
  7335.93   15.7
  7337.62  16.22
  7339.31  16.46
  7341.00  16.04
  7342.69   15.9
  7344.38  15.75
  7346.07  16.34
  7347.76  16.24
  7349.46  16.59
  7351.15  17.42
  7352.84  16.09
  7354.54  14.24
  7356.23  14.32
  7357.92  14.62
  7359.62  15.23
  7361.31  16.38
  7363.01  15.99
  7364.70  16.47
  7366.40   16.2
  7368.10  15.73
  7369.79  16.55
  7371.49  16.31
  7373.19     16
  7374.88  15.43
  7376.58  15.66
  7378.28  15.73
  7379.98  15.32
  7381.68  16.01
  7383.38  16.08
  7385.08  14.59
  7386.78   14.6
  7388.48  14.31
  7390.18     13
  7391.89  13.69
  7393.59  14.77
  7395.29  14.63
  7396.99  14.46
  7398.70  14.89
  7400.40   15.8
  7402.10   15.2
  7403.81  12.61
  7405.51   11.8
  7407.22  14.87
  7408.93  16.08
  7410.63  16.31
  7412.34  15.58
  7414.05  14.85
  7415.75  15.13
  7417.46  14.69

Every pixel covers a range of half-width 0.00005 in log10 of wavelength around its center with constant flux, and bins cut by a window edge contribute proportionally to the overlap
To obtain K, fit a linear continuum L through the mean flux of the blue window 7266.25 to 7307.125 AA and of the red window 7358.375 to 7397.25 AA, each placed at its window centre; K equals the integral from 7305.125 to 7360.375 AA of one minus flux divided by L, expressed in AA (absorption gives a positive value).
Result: -2.6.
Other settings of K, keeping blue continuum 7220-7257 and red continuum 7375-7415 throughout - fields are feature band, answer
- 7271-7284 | 0.5 AA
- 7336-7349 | -0.9 AA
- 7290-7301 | 0.2 AA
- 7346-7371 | -1.5 AA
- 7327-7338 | -0.6 AA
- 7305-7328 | -1.5 AA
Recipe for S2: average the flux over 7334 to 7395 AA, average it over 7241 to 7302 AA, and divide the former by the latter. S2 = 1.0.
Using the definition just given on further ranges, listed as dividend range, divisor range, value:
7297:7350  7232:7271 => 0.99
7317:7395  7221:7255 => 1.01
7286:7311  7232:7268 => 0.95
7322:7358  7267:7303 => 1.06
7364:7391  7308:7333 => 0.96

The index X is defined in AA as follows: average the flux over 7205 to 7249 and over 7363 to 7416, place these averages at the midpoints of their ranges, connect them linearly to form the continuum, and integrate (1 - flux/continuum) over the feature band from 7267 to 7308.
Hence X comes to 0.7 AA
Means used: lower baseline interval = 15.6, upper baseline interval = 15.1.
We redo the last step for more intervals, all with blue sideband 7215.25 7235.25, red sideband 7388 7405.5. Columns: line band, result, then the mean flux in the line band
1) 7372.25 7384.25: -1.16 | 15.8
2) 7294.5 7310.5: -0.46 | 15.4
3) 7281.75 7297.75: -0.23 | 15.3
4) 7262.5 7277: -1.13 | 16.4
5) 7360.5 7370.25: -1.18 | 16.2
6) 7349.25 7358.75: -0.61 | 15.5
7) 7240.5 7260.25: -0.19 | 15.5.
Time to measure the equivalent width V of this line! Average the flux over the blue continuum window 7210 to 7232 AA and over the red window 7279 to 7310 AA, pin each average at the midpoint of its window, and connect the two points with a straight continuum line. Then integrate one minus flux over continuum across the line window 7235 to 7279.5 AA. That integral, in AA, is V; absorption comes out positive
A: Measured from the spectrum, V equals -1.5 AA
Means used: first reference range 15.3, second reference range 15.2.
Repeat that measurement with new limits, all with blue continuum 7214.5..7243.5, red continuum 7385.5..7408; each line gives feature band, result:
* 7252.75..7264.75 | -0.5 AA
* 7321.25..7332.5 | -0.9 AA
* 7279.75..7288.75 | 0.1 AA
